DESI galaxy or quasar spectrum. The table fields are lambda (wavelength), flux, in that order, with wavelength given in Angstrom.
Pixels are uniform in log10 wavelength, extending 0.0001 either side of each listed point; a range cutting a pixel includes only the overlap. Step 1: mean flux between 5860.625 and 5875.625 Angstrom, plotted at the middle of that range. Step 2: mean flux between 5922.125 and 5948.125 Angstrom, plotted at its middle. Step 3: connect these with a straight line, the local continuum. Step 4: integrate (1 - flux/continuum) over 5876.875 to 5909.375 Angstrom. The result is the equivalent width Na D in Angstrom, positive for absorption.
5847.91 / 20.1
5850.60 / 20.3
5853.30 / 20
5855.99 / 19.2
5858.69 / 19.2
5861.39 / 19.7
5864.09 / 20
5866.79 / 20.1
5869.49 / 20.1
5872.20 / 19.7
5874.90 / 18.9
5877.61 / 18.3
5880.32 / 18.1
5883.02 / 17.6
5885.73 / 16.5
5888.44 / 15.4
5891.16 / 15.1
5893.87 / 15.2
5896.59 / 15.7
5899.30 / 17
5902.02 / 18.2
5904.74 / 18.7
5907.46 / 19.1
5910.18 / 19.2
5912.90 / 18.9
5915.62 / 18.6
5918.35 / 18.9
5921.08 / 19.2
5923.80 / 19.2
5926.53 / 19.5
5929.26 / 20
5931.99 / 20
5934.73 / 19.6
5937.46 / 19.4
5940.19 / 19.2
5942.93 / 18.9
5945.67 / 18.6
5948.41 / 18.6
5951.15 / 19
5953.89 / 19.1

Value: 4.2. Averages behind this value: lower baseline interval 19.8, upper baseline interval 19.3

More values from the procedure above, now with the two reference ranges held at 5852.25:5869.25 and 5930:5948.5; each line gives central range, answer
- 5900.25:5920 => 0.7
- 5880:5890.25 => 1.5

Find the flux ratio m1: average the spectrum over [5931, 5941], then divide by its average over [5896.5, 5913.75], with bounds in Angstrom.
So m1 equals 1.07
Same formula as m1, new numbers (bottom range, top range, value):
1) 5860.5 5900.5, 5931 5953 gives 1.08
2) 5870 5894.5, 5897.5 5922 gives 1.07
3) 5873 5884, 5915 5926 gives 1.04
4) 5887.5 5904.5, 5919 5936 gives 1.20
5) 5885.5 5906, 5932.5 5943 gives 1.18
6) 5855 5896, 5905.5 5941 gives 1.06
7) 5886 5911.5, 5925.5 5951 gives 1.13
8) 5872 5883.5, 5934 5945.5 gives 1.04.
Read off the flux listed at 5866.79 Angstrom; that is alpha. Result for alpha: 20.1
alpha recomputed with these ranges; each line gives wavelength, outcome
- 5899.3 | 17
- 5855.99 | 19.2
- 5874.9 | 18.9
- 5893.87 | 15.2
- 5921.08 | 19.2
